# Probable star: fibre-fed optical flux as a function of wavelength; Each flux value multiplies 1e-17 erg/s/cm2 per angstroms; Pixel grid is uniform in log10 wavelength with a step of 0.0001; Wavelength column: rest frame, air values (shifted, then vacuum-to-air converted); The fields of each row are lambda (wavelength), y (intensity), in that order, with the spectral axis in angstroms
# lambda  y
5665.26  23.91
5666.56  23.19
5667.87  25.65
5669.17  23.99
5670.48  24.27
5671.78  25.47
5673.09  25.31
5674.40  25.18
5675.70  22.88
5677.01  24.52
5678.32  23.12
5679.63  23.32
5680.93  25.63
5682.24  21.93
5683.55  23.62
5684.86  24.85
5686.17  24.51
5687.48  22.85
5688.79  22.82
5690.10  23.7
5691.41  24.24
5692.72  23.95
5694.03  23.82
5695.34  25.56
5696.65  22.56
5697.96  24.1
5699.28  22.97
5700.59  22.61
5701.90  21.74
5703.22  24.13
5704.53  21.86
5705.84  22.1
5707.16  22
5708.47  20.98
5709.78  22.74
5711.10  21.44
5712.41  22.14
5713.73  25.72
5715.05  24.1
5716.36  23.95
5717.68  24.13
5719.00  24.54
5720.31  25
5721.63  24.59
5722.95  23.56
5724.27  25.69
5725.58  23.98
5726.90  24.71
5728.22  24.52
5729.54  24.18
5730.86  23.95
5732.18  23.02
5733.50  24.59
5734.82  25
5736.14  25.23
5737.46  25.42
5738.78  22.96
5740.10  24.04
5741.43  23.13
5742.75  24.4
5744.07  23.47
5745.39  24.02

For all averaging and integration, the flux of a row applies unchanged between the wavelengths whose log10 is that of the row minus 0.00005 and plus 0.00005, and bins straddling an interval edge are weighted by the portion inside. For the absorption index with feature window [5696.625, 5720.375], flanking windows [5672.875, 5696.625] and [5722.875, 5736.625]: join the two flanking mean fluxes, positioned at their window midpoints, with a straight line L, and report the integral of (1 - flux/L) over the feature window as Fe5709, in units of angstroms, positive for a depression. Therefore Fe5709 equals 1.1 angstroms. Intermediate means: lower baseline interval 23.9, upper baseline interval 24.4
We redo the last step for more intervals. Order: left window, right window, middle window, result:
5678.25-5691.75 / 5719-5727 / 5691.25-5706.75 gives 0.50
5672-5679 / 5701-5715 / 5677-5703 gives -0.13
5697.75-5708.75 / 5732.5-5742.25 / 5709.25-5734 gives -0.61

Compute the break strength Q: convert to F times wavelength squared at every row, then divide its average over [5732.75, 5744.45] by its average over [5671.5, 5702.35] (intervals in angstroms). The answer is 1.0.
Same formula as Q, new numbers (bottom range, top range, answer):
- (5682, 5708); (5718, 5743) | 1.06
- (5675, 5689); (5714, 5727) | 1.05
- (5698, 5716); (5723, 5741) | 1.08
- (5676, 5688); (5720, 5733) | 1.04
